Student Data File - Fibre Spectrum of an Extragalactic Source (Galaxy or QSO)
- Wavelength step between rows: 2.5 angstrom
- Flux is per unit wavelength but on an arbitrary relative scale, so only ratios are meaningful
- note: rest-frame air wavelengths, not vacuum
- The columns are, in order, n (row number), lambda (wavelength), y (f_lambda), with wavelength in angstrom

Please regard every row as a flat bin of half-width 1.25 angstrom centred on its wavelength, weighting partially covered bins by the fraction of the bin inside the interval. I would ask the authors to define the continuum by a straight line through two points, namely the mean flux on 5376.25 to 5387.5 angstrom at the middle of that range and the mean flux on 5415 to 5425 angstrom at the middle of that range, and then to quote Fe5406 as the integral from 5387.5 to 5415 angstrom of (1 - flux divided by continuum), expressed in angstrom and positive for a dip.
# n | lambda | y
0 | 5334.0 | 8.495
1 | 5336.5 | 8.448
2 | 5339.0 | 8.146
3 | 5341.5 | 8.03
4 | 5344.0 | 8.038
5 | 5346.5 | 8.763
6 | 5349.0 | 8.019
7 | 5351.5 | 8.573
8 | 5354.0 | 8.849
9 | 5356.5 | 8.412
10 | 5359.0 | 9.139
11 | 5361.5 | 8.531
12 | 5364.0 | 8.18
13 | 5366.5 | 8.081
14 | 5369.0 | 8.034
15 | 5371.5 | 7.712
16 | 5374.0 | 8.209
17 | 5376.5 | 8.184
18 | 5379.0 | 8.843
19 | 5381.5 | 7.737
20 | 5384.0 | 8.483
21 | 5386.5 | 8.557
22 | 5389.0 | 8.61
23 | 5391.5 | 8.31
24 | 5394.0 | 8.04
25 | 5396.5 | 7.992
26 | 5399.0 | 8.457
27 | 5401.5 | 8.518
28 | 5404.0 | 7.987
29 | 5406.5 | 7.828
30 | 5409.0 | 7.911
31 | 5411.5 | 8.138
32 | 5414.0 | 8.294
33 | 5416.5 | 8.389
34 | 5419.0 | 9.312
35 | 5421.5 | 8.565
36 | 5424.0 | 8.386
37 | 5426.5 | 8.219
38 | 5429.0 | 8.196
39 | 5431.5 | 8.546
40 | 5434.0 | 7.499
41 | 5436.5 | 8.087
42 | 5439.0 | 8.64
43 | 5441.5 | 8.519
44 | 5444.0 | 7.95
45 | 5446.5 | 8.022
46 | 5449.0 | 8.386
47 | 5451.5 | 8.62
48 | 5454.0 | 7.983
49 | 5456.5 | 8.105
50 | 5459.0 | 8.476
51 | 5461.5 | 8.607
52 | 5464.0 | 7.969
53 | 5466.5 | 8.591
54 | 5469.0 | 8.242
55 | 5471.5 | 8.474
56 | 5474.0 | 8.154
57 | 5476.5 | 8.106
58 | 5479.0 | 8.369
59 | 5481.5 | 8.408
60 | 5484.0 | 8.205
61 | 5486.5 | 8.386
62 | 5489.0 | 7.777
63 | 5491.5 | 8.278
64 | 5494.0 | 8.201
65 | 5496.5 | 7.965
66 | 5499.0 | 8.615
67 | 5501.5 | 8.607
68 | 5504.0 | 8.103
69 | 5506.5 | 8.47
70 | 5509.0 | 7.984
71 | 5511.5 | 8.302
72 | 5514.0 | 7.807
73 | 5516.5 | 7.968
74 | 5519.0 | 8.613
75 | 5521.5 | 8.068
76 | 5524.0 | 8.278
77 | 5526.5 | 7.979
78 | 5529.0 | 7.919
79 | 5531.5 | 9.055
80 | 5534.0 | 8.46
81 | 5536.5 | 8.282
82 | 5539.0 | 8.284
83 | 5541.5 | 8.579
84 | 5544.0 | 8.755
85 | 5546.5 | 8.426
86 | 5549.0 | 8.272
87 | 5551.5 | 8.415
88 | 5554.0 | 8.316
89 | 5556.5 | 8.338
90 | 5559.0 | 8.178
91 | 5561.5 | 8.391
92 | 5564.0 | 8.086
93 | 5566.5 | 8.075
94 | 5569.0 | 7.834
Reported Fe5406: 1.1 angstrom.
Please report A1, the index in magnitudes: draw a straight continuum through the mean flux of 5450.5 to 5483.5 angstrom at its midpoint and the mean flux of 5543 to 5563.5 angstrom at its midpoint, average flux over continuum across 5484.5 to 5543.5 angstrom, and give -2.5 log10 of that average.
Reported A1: 0.01 mag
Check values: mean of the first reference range 8.31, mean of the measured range 8.27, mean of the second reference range 8.37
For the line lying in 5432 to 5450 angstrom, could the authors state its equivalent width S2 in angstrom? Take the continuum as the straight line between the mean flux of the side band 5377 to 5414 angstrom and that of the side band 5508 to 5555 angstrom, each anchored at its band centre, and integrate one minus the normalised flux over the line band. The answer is 0.20 angstrom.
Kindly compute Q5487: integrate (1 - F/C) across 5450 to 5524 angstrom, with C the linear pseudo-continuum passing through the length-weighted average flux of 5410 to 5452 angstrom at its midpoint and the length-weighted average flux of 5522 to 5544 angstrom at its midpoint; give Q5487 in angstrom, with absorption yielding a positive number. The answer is 0.8 angstrom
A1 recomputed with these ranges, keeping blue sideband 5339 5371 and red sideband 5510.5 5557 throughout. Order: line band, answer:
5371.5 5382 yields 0.02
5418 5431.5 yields -0.02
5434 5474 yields 0.01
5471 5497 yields 0.02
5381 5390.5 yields -0.01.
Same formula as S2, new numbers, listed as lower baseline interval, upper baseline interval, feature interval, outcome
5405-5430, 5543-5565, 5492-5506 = 0.1 angstrom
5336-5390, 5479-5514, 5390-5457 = 0.3 angstrom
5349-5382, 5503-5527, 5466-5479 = -0.1 angstrom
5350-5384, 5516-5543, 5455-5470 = 0.0 angstrom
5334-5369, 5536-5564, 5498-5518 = 0.3 angstrom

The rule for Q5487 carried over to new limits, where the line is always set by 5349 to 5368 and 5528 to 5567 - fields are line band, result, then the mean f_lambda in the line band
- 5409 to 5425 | 0.0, 8.47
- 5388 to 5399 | 0.3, 8.25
